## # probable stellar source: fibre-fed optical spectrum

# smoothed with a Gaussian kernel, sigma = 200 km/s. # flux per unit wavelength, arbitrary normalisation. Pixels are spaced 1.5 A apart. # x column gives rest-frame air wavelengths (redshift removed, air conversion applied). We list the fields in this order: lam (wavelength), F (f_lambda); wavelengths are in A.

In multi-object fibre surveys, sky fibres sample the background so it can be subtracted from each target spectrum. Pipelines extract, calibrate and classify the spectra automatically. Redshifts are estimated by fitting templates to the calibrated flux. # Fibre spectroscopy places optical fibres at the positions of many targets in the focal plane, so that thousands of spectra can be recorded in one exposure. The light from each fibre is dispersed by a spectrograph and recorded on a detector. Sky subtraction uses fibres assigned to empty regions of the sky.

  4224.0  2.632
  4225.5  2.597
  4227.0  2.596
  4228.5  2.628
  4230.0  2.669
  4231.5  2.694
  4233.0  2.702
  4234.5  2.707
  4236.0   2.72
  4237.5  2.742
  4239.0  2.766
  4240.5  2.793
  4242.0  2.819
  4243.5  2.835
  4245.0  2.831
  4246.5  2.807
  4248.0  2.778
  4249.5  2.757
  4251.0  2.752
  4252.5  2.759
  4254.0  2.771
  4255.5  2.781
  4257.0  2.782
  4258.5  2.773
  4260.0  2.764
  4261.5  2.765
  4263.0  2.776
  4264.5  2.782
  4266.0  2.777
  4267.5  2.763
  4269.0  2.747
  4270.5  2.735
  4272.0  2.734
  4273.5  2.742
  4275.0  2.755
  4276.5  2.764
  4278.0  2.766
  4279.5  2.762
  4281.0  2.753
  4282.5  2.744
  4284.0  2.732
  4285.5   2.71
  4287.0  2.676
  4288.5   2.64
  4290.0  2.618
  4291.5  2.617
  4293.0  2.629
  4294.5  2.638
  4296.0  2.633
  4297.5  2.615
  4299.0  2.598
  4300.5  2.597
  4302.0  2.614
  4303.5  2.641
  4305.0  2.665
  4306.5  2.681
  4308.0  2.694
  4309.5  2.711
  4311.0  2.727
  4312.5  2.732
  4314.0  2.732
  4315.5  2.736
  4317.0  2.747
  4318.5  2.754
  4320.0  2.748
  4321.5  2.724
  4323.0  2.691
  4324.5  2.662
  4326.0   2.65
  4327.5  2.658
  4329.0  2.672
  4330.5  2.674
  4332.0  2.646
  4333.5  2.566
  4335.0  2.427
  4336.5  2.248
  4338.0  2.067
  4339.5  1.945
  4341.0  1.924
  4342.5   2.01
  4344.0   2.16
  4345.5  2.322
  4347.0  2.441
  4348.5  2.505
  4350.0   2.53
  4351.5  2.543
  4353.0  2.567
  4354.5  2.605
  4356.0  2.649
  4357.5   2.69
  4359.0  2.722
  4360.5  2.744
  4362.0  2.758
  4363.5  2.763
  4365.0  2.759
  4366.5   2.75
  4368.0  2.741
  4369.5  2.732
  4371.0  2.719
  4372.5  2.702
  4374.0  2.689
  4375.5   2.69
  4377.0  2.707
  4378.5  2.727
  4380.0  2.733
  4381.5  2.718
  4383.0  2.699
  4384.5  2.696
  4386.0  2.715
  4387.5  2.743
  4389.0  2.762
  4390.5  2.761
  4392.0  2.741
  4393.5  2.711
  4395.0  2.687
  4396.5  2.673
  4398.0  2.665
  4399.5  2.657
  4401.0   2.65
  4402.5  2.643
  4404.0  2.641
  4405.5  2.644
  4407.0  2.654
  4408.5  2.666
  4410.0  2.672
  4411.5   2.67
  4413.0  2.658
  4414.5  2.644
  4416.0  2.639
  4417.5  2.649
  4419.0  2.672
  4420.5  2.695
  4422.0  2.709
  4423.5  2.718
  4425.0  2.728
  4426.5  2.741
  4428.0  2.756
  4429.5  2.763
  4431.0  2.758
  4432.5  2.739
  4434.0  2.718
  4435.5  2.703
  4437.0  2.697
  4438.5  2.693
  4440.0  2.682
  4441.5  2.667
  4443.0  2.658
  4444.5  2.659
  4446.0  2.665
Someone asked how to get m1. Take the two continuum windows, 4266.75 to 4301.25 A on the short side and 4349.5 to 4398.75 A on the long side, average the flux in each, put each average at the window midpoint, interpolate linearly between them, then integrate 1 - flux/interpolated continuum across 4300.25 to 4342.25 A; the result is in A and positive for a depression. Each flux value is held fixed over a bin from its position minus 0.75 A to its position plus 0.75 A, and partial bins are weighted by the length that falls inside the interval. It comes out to 1.9 A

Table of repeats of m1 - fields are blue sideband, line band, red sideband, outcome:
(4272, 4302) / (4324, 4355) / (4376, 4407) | 3.15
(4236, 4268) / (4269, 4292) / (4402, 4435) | 0.37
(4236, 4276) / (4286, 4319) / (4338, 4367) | -0.46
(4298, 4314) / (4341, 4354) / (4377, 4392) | 1.63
